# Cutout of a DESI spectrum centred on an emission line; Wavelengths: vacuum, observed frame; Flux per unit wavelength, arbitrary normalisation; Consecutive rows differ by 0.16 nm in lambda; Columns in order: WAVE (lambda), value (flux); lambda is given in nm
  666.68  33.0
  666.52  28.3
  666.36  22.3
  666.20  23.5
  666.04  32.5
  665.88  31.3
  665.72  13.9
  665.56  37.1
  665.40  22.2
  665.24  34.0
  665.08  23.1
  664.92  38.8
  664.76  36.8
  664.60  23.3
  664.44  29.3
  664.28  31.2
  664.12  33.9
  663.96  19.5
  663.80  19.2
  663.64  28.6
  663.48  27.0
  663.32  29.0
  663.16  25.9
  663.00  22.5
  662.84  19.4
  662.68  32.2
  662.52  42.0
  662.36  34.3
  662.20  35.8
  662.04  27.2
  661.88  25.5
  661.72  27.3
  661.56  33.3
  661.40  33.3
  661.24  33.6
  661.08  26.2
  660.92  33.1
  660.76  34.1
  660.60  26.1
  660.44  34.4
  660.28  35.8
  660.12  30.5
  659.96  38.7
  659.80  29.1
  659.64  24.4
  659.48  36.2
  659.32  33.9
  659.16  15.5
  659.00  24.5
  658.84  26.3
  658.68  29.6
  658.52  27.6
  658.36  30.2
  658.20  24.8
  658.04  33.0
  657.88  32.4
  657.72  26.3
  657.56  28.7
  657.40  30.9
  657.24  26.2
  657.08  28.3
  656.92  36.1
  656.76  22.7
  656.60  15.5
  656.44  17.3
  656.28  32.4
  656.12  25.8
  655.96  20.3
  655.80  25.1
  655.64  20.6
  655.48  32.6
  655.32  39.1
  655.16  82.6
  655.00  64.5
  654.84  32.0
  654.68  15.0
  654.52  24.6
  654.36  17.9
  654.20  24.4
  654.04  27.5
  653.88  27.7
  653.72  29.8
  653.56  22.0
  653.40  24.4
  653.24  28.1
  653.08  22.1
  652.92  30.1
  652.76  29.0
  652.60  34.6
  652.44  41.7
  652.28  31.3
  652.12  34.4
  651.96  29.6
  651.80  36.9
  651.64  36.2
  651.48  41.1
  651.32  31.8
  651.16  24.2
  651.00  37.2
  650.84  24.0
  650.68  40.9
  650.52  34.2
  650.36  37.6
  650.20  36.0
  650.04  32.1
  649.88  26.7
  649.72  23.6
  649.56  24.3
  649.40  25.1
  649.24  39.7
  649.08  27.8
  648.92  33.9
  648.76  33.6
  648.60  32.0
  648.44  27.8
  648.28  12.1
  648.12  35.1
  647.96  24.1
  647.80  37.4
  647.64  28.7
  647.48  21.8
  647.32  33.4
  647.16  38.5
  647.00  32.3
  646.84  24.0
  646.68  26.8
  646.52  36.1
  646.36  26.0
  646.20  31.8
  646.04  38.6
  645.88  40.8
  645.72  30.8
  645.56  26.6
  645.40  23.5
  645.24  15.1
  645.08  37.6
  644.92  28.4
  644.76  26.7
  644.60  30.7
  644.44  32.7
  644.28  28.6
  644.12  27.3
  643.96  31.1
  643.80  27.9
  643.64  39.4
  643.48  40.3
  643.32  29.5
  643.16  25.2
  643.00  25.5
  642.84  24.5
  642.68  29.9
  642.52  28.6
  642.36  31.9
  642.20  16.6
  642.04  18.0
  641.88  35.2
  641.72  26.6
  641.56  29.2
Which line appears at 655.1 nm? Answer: Hbeta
